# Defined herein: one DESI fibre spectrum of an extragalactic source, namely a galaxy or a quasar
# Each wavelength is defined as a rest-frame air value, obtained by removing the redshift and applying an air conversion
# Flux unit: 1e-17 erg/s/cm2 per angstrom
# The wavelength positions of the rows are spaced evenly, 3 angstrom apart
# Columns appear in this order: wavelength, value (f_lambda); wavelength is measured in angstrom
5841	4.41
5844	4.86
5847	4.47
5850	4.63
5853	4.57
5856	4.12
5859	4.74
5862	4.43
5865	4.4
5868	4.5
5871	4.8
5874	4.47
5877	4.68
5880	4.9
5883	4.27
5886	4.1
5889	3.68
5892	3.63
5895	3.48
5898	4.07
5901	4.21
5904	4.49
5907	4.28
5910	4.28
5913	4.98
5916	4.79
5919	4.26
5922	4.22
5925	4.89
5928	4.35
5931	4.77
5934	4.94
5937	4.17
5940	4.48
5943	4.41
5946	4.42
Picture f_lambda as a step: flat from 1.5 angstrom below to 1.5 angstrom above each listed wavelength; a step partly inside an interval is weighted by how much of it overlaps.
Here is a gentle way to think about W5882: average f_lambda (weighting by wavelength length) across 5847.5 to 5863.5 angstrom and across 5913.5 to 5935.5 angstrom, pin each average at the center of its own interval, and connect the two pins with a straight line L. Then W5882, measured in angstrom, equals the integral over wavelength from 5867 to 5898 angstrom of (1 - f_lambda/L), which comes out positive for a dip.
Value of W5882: 2.1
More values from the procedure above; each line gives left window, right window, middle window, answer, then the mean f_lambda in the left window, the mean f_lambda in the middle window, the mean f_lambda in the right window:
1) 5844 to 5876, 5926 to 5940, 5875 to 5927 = 2.7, 4.53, 4.31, 4.56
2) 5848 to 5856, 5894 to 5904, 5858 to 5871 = -0.5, 4.5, 4.54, 4.03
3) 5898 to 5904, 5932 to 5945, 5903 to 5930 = -1.0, 4.25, 4.51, 4.51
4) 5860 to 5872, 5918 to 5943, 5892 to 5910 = 1.7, 4.53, 4.08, 4.51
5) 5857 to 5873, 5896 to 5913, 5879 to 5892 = 0.8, 4.56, 4.14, 4.31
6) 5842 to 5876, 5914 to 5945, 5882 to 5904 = 2.9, 4.54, 3.95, 4.53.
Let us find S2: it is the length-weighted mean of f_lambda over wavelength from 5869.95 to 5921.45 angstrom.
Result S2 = 4.31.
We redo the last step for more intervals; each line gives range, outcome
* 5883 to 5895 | 3.82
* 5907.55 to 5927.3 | 4.55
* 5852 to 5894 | 4.36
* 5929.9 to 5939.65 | 4.6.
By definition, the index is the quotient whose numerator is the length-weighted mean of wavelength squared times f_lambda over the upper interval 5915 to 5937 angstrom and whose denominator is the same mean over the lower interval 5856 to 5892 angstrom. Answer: 1.06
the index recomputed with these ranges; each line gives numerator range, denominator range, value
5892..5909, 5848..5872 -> 0.91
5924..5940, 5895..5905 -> 1.13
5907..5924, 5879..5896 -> 1.14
